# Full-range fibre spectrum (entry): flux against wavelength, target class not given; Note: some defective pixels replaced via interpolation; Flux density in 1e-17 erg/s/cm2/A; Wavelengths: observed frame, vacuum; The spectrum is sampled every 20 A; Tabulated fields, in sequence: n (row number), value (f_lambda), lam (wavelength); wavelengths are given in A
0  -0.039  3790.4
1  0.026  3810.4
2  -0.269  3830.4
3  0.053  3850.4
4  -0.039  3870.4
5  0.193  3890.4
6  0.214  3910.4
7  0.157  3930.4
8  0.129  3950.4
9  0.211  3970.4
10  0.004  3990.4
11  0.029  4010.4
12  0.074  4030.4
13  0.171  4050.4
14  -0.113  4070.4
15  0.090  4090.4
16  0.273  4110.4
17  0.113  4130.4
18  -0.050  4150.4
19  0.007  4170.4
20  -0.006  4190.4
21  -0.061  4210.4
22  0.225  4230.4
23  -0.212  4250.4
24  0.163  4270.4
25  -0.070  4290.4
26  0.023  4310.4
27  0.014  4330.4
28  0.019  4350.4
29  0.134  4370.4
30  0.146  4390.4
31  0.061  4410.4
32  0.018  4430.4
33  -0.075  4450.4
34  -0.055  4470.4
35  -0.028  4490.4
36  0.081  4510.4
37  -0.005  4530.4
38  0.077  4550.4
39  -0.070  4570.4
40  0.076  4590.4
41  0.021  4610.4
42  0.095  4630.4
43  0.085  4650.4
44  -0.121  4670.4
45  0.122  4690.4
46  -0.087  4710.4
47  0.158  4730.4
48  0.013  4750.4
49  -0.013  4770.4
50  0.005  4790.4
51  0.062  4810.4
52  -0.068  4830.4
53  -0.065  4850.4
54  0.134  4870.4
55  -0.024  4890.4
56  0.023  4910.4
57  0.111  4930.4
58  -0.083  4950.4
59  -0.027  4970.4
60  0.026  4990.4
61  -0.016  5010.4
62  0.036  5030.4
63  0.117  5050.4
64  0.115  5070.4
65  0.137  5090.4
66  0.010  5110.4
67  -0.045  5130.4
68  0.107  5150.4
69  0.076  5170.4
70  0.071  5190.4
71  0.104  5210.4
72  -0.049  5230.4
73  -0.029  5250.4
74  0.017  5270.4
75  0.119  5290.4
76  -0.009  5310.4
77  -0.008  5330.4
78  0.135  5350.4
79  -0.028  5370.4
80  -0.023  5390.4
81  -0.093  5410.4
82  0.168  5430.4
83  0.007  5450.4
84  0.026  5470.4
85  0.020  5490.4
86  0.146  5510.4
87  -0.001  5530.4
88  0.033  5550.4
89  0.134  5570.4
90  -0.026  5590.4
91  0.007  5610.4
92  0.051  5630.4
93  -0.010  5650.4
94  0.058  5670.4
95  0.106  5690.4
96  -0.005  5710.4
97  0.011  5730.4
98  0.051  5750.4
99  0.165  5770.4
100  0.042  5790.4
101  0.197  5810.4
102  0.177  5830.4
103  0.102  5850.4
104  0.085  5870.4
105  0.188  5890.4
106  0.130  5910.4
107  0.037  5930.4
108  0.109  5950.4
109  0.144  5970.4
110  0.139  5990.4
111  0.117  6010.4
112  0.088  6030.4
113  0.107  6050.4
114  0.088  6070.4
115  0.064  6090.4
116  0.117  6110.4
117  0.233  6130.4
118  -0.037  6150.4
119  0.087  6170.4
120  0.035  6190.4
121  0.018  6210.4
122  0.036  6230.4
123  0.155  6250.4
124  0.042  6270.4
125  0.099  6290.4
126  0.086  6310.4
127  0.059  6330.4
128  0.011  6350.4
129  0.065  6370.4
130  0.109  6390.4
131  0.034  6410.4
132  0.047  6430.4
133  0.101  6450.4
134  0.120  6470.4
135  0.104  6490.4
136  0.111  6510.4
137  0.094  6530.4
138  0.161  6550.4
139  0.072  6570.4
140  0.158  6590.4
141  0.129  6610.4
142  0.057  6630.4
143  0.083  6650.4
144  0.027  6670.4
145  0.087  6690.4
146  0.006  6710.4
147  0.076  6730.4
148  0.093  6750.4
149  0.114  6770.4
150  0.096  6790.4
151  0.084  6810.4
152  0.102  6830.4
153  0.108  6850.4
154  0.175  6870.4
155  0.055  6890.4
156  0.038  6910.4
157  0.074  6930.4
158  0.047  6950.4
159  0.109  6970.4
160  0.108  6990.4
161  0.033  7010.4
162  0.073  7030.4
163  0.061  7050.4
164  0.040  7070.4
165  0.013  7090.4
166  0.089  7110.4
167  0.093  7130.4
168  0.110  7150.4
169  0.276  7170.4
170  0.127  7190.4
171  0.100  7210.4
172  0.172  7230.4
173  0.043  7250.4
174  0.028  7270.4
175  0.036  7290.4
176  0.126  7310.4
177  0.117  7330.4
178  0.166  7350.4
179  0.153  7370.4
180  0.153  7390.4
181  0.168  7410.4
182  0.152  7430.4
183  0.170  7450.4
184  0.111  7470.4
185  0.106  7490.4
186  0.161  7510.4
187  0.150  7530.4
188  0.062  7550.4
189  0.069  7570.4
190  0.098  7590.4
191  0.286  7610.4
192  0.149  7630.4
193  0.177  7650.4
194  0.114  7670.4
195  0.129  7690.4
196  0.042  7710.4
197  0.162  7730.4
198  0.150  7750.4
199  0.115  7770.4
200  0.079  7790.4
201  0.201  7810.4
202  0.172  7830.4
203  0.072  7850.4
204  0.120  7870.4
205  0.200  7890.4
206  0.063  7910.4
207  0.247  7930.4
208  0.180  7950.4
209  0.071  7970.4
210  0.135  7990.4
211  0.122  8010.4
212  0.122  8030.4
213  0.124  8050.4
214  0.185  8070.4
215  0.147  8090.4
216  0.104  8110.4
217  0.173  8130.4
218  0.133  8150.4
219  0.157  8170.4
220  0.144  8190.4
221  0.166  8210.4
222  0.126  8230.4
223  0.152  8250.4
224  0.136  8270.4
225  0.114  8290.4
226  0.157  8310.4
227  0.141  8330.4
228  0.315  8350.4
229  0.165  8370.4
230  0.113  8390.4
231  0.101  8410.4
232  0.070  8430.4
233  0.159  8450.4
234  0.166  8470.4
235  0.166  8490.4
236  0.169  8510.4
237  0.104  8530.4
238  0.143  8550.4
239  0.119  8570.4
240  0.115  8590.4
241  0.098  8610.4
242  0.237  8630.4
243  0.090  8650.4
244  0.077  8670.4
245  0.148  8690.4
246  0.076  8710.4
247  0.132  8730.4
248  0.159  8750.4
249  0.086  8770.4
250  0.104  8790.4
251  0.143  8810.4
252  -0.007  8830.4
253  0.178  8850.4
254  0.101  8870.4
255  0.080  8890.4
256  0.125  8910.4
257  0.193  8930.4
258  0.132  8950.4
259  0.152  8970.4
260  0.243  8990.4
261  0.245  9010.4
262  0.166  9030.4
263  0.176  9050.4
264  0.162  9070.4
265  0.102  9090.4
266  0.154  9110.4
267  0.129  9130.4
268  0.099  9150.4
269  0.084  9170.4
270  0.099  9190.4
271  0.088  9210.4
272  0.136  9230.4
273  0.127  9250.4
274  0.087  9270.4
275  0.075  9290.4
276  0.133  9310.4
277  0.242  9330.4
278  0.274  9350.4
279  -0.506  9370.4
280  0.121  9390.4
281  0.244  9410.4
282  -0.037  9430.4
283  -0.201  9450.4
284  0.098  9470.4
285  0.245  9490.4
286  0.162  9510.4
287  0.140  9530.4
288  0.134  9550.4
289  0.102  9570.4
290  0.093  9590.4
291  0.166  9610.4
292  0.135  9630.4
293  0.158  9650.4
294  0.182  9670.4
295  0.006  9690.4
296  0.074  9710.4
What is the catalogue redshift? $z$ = 0.921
